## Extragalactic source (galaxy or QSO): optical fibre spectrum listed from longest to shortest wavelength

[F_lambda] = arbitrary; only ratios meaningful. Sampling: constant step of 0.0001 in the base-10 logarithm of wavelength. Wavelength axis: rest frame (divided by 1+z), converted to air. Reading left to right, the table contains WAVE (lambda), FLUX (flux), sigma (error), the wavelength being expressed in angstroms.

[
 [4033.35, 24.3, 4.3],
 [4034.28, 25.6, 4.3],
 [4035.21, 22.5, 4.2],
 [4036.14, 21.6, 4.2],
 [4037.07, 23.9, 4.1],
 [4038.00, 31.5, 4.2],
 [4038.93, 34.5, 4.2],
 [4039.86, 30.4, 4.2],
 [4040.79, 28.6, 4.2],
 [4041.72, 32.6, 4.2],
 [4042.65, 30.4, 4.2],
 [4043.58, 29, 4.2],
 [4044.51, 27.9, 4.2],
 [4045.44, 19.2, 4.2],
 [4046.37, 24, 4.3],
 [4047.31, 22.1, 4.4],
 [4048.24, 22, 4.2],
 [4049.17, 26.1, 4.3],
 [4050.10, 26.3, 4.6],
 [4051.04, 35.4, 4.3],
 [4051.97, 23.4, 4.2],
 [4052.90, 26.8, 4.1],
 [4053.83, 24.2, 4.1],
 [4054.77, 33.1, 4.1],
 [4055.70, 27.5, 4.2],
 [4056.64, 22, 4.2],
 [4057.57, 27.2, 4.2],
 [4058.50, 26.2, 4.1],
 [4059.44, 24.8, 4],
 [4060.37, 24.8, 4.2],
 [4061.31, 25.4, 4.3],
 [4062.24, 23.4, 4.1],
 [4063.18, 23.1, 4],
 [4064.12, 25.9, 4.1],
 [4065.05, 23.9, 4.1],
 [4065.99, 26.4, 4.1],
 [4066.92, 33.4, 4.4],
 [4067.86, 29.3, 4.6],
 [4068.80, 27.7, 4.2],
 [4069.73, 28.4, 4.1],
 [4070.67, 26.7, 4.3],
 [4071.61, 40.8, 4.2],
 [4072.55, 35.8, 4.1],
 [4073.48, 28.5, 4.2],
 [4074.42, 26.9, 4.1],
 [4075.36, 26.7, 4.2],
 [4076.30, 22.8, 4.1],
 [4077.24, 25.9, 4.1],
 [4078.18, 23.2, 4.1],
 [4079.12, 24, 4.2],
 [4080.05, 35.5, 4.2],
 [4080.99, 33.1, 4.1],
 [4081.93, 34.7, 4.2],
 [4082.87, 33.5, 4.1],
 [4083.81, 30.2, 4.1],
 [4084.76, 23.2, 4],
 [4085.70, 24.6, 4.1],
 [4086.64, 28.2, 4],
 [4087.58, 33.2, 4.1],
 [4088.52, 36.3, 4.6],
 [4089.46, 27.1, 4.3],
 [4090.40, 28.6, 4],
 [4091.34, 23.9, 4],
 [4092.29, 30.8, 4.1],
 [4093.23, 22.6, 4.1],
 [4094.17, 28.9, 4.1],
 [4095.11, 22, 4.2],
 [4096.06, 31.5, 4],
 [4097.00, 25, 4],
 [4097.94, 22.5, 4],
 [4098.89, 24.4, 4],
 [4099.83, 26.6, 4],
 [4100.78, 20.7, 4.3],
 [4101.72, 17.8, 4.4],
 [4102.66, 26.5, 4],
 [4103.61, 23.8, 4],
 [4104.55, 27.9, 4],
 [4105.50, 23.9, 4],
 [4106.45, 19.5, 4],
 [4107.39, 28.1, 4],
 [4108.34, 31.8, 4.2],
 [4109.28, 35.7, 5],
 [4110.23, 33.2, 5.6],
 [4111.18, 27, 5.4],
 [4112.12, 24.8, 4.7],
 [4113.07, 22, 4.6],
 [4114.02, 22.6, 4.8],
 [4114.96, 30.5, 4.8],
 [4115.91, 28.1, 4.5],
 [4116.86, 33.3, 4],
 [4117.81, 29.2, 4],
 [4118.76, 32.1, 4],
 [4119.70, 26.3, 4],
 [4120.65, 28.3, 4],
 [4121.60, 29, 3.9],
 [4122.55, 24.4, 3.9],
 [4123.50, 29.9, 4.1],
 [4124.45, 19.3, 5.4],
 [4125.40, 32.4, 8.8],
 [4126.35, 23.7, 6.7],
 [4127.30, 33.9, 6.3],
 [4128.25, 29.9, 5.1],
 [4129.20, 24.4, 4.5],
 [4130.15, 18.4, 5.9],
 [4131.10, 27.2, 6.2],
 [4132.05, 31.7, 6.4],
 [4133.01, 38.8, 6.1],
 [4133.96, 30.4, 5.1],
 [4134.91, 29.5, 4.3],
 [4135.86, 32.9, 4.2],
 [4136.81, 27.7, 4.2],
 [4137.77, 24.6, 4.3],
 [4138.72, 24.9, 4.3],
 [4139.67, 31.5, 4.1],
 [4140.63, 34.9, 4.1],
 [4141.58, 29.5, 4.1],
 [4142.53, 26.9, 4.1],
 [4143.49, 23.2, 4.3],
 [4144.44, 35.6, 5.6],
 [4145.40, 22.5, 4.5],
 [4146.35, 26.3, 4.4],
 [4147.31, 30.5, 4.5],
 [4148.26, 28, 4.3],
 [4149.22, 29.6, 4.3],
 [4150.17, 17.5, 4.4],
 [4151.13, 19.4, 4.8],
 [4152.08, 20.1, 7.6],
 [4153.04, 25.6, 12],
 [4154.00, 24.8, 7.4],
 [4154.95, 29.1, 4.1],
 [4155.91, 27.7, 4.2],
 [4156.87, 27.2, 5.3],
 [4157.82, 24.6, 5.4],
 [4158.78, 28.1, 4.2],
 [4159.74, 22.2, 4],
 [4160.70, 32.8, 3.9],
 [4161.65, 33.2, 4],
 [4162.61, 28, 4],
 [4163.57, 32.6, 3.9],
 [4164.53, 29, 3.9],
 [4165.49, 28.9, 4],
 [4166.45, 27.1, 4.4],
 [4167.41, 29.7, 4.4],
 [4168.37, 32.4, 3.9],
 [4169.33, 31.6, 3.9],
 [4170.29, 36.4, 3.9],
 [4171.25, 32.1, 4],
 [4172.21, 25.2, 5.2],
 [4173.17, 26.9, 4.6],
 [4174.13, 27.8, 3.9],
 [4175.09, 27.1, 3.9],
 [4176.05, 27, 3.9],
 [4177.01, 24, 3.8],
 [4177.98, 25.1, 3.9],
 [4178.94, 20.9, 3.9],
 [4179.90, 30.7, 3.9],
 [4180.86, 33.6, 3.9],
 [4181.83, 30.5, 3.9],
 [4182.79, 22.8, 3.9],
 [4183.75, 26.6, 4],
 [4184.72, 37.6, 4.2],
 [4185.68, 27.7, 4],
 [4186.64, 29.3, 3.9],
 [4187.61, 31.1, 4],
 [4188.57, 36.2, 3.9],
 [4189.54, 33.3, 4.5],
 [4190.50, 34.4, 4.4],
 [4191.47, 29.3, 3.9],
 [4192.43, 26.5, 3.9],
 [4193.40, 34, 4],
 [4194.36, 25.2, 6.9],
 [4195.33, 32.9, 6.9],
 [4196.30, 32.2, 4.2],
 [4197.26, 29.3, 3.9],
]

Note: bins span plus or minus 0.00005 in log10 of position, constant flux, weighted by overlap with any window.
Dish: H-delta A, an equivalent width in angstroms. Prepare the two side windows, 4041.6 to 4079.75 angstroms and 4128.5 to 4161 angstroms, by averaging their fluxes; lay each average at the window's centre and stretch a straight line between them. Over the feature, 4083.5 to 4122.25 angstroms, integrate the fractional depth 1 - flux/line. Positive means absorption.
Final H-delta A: 0.0 angstroms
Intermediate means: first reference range 26.9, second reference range 27.3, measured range 27.1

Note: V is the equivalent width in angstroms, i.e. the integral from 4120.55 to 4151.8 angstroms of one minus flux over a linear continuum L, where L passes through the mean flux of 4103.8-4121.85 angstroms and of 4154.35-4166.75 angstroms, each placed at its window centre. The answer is 0.6 angstroms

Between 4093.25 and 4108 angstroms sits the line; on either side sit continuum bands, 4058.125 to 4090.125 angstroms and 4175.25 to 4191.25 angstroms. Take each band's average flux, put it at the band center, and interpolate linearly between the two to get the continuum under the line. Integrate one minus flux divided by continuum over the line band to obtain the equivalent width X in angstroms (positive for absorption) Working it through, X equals 2.1 angstroms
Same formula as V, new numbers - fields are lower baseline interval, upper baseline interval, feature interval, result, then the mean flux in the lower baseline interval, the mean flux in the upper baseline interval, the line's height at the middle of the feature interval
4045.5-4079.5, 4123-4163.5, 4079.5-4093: -1.53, 26.7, 27.6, 27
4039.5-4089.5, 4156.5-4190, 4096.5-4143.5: 1.70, 27.8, 29.1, 28.5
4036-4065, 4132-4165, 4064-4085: -1.70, 26.6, 28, 26.9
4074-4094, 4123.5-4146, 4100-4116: 1.31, 28.3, 28.4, 28.4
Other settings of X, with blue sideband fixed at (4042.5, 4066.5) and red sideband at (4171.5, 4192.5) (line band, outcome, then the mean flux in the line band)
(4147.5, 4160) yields 1.4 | 25.1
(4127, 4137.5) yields -0.6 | 29.3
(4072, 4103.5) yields -1.0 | 27.4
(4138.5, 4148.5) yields -0.2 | 28.6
